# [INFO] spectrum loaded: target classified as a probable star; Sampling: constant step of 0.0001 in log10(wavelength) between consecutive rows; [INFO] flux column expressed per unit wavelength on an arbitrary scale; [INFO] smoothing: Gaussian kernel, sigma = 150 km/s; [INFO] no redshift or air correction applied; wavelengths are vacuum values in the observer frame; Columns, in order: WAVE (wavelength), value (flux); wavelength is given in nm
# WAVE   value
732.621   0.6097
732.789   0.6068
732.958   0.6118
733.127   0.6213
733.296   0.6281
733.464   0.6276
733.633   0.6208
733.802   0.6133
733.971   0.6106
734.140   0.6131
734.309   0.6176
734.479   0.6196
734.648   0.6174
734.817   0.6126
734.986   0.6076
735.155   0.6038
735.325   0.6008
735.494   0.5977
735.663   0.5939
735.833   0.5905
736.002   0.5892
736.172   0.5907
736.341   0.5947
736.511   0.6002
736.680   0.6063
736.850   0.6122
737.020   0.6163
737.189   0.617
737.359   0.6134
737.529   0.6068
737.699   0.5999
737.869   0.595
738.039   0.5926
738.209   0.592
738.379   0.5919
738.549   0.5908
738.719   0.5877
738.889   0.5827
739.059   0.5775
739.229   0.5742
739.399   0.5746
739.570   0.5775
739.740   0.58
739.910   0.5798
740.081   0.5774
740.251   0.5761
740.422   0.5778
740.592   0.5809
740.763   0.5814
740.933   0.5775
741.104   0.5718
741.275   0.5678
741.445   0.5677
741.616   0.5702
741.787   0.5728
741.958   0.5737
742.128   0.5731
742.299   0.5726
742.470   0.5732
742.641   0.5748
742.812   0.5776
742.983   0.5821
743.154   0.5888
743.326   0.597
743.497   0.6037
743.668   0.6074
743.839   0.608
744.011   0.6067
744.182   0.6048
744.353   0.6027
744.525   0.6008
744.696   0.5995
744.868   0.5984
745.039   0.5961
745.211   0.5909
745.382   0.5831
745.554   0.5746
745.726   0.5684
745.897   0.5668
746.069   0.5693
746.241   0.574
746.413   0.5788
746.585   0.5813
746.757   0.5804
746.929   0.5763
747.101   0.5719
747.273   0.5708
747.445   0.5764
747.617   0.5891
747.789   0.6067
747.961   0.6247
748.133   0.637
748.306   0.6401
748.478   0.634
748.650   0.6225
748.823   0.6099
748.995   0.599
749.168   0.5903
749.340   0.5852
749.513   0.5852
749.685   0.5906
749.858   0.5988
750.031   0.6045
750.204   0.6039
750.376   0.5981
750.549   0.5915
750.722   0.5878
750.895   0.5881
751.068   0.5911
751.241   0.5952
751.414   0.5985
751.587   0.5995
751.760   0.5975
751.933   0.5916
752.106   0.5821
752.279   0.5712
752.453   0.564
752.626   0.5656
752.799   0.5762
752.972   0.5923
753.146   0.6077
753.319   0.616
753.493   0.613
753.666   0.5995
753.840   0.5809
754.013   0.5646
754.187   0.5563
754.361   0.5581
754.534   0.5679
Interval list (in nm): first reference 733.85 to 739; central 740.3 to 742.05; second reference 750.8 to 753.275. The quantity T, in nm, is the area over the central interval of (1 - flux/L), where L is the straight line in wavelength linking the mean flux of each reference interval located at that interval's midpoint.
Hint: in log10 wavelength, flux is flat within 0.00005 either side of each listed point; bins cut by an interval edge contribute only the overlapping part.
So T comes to 0.069 nm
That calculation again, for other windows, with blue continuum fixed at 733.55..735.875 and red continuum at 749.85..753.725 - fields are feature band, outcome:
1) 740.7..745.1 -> 0.11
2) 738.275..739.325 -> 0.04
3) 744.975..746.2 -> 0.04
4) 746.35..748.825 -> -0.01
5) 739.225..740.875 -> 0.07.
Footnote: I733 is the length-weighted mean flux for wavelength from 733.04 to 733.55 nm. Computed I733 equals 0.626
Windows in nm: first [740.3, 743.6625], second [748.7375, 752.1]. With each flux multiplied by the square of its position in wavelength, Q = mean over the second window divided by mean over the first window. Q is 1.05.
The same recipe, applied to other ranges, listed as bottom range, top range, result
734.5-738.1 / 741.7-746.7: 0.99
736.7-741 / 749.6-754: 1.04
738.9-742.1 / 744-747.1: 1.03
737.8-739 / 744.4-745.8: 1.02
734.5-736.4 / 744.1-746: 1.01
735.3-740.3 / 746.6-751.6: 1.04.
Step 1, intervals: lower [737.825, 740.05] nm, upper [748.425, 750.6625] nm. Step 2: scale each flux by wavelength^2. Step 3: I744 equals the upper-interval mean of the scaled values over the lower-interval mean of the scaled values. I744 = 1.06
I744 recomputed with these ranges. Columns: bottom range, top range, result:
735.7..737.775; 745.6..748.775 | 1.01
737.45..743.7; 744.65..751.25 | 1.04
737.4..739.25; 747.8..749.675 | 1.06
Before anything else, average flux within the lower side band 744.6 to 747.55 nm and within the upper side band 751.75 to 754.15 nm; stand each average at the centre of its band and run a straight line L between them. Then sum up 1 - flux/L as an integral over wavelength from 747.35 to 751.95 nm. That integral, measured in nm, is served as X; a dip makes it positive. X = -0.143 nm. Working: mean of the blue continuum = 0.58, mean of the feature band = 0.601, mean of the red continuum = 0.586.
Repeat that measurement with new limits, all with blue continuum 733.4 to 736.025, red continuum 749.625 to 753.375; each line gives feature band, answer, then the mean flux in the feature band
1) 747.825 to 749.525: -0.06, 0.614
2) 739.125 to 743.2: 0.18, 0.576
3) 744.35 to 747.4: 0.08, 0.582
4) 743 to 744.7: -0.01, 0.601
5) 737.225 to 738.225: 0.01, 0.601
